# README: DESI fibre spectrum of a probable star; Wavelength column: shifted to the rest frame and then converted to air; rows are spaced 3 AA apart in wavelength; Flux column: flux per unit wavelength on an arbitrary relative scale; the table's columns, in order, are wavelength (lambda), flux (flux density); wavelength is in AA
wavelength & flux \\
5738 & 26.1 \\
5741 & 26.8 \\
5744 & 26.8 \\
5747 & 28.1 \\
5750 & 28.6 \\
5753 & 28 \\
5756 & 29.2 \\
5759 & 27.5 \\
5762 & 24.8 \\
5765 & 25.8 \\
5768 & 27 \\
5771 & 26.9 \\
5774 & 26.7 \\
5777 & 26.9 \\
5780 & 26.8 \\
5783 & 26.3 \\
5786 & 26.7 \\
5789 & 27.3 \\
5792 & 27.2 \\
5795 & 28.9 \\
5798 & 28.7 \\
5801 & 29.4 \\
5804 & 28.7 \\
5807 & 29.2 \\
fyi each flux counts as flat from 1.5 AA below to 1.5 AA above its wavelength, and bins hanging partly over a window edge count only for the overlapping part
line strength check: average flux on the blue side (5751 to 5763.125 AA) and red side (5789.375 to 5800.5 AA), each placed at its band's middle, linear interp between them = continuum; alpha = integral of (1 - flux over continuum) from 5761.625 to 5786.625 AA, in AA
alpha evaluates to 1.2 AA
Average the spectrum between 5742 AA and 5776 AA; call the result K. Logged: 27.2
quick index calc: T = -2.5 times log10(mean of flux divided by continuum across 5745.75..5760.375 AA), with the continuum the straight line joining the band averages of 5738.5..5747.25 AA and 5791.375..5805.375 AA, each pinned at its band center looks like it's -0.04 mag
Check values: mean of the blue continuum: 27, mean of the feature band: 28.3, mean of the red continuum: 28.7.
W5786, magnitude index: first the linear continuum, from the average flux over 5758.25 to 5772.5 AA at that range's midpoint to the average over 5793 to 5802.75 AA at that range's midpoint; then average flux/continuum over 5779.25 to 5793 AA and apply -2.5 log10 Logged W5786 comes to 0.04 mag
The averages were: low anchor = 26.3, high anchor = 28.9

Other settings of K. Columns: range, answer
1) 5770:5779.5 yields 26.8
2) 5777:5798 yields 27.3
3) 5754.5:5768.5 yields 26.8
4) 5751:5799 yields 27.2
